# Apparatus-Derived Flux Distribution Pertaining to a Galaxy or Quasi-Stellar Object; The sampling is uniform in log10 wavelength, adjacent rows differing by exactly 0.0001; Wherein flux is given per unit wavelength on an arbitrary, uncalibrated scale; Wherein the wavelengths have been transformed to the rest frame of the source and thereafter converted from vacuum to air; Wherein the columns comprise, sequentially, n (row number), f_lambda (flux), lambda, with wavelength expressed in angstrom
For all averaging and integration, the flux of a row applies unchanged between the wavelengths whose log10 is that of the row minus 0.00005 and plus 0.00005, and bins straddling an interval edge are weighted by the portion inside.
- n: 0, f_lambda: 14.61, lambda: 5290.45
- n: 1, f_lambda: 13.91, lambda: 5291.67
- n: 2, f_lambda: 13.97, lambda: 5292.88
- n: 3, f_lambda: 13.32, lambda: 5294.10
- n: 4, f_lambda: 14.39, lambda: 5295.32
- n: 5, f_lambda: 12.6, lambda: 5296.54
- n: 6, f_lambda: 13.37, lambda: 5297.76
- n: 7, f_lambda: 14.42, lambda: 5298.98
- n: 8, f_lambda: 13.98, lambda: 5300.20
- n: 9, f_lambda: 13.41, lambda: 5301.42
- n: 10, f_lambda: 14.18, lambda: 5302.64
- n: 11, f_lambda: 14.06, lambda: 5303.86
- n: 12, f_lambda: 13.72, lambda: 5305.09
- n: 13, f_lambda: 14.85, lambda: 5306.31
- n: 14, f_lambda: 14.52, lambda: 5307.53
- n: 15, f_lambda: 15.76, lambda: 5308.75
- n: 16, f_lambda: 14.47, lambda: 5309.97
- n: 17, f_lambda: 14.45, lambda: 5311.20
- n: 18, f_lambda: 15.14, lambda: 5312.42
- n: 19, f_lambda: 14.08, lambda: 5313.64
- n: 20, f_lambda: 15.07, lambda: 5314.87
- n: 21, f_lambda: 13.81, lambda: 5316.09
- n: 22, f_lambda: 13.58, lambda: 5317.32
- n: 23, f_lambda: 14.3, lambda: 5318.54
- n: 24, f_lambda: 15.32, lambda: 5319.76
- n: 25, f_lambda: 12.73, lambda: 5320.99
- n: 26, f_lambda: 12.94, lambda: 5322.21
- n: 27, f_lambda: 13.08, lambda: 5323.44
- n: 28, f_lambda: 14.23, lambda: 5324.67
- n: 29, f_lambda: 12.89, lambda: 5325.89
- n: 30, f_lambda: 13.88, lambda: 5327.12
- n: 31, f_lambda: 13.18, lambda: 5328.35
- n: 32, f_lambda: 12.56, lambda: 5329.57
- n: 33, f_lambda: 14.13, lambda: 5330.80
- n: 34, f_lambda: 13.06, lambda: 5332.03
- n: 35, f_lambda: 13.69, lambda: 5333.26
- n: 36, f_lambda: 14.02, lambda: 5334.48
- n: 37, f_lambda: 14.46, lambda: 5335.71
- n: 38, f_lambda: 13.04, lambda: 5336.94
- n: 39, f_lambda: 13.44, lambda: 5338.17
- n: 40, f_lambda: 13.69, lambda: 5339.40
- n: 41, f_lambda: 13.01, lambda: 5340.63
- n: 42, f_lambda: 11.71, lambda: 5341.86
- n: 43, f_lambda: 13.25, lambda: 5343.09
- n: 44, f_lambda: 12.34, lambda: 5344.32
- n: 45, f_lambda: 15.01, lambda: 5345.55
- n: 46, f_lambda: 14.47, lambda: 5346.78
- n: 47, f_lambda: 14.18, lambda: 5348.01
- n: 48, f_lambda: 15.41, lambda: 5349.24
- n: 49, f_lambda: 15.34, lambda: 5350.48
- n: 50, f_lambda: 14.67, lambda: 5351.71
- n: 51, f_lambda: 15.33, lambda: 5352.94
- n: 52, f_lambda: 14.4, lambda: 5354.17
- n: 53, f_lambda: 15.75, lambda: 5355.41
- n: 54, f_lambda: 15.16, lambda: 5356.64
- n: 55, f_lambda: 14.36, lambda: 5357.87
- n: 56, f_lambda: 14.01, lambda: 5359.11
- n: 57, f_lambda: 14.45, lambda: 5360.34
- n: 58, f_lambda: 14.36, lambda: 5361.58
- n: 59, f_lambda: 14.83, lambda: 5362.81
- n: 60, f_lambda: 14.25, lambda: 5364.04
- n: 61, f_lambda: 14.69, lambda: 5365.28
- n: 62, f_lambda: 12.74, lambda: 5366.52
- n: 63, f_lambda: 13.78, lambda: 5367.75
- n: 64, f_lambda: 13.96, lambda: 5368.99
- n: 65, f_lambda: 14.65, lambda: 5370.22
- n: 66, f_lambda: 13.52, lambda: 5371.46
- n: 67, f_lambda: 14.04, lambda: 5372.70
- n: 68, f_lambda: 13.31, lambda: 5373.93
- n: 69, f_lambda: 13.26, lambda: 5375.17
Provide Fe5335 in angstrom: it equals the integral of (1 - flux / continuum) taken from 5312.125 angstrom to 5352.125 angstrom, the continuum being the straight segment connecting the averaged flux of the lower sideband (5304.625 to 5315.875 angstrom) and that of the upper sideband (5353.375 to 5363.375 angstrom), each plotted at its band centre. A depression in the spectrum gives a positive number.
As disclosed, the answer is 2.38 angstrom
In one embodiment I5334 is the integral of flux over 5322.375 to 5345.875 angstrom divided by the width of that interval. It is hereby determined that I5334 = 13.4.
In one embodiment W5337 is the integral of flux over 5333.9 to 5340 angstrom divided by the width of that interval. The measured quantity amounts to 13.7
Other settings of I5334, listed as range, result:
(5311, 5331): 13.8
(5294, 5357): 14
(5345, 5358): 14.9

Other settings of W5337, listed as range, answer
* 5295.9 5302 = 13.6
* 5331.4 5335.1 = 13.6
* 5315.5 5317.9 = 13.7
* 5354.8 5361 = 14.7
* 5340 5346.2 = 13.1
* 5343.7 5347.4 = 14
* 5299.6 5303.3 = 13.9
